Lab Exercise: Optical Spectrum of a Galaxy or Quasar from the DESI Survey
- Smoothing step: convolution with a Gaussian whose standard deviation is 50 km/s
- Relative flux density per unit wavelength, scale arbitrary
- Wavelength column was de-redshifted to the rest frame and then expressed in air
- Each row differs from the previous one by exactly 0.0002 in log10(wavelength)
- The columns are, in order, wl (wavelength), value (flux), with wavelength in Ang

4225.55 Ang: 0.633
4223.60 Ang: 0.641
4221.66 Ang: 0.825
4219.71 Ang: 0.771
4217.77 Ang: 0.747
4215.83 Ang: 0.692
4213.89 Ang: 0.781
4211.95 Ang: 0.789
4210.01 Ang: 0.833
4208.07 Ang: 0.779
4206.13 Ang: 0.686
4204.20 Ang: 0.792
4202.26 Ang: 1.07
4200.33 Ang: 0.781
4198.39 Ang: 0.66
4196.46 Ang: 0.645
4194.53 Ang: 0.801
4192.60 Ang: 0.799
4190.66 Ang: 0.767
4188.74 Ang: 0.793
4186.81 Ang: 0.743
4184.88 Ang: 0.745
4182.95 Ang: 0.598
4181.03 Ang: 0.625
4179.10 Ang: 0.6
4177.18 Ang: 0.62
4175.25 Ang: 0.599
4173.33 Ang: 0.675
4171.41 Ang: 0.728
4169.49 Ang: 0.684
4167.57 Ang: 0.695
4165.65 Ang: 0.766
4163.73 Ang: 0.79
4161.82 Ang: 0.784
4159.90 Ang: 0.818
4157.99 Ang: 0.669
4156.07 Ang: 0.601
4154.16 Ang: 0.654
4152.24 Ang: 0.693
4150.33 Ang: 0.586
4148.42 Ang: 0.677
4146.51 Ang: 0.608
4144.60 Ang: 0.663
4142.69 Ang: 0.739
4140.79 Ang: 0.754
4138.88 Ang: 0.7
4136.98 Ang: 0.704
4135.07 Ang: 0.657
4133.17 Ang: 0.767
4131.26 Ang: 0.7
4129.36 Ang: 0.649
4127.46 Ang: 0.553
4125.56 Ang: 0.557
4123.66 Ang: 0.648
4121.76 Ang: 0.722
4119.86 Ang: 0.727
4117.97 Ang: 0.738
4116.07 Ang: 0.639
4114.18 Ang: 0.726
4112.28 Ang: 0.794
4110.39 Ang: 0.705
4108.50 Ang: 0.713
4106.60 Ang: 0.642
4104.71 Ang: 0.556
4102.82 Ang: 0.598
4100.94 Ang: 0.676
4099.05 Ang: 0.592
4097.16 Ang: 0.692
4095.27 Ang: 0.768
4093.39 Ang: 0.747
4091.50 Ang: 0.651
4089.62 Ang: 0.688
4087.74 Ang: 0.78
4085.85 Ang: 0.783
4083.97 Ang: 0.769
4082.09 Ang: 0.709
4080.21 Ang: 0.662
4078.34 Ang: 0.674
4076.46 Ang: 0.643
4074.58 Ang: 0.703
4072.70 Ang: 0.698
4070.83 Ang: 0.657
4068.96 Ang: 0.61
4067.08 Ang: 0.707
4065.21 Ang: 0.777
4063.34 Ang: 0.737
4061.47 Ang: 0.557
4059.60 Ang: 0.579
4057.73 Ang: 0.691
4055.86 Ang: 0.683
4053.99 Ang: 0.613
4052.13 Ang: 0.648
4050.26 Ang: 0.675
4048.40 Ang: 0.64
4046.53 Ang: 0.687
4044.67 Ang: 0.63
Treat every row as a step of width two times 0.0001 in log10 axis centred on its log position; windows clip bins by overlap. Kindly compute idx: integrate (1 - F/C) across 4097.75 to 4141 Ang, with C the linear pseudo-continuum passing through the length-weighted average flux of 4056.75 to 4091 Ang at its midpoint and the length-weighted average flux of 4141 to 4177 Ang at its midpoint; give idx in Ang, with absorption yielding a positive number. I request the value 1.04 Ang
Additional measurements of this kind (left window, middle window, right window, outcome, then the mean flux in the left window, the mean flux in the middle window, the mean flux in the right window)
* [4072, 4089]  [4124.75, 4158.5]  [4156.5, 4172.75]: 3.1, 0.713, 0.663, 0.736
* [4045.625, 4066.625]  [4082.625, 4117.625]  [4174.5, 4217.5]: -0.5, 0.663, 0.696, 0.737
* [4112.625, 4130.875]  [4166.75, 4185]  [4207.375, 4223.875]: 1.8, 0.668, 0.652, 0.767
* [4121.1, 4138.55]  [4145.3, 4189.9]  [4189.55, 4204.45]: 2.9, 0.662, 0.685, 0.789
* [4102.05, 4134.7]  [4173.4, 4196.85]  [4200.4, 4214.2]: 2.6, 0.673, 0.695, 0.818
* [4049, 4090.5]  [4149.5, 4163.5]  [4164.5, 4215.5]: 0.5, 0.684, 0.693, 0.733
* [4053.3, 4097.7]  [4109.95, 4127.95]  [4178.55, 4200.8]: 0.4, 0.691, 0.683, 0.714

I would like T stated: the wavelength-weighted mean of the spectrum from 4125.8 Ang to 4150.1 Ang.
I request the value 0.675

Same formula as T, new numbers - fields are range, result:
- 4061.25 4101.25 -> 0.697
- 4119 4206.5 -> 0.702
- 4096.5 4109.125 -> 0.635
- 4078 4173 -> 0.692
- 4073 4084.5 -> 0.691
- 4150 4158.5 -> 0.643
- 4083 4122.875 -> 0.7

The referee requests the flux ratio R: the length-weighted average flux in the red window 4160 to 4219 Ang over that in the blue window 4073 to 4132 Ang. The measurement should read 1.08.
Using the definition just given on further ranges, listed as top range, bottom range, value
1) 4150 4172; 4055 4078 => 1.06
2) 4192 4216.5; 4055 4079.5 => 1.16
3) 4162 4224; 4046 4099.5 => 1.08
